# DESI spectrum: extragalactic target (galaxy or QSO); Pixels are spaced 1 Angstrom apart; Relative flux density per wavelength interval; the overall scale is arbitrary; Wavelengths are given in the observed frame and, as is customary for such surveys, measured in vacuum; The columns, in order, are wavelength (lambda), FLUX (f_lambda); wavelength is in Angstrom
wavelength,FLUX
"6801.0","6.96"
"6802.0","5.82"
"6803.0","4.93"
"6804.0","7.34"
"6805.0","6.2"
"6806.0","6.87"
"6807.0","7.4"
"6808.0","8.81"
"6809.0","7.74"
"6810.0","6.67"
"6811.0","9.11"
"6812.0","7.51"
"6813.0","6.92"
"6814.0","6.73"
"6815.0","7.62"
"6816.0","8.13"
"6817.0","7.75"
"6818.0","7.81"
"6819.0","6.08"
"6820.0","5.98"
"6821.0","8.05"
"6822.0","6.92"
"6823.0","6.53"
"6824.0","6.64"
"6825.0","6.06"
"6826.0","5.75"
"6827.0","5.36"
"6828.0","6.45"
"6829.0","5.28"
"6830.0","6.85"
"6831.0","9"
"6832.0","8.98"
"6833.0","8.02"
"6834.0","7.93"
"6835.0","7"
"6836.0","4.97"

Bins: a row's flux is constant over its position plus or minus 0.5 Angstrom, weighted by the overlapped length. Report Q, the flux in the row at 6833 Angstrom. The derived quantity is 8.02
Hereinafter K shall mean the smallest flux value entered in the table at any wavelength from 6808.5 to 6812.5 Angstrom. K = 6.67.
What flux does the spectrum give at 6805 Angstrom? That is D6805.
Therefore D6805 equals 6.2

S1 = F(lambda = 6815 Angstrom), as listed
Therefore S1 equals 7.62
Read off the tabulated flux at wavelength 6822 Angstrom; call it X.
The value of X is 6.92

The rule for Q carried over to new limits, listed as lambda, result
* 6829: 5.28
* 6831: 9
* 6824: 6.64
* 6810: 6.67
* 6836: 4.97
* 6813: 6.92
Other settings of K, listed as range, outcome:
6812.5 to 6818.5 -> 6.73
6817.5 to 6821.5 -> 5.98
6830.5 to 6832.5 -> 8.98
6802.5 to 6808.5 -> 4.93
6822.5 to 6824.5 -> 6.53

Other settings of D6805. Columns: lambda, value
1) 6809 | 7.74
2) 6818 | 7.81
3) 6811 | 9.11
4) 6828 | 6.45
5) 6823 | 6.53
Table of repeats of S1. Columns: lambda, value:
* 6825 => 6.06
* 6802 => 5.82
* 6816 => 8.13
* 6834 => 7.93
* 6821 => 8.05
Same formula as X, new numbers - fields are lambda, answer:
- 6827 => 5.36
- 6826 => 5.75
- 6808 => 8.81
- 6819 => 6.08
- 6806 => 6.87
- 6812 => 7.51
